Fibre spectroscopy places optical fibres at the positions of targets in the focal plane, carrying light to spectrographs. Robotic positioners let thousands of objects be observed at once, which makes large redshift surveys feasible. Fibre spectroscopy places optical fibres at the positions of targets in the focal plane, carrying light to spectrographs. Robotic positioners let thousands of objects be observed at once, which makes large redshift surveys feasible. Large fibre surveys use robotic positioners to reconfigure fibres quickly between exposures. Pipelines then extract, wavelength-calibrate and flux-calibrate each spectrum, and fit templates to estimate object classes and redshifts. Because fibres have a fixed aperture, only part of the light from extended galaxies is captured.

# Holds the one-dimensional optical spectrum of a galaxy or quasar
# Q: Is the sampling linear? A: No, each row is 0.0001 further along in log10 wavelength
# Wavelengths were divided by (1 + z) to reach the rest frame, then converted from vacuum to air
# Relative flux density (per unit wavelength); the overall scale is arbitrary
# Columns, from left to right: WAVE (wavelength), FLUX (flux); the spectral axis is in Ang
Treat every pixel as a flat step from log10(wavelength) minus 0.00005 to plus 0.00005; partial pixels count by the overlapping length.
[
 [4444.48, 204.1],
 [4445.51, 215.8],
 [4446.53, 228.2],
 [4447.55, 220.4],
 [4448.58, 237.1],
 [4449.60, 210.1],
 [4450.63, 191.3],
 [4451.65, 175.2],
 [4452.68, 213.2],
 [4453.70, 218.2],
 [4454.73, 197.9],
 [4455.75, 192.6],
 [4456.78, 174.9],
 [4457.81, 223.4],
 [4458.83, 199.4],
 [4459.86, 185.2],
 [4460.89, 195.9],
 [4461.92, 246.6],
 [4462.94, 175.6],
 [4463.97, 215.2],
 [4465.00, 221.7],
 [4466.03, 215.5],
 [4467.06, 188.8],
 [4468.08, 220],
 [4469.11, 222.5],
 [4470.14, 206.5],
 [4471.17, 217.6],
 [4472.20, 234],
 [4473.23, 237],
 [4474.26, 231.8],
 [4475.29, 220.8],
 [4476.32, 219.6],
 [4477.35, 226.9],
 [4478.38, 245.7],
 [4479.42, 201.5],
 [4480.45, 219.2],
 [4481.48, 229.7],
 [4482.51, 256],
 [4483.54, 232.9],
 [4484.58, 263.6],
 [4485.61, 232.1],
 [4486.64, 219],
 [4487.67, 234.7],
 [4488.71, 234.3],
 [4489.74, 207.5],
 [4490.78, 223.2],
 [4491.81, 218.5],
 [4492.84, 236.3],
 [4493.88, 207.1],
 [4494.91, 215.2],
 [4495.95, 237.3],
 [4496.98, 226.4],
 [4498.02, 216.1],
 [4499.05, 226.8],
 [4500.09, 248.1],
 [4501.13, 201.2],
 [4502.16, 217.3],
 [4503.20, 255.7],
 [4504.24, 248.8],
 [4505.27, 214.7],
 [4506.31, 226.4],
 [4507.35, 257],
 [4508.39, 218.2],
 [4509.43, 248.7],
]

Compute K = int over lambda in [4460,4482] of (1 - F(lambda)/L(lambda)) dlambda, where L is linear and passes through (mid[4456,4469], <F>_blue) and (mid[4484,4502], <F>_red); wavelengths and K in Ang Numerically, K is -0.7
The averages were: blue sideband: 205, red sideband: 226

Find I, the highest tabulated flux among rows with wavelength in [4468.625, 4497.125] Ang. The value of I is 263.6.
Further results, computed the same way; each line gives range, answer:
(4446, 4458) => 237.1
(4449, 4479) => 246.6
